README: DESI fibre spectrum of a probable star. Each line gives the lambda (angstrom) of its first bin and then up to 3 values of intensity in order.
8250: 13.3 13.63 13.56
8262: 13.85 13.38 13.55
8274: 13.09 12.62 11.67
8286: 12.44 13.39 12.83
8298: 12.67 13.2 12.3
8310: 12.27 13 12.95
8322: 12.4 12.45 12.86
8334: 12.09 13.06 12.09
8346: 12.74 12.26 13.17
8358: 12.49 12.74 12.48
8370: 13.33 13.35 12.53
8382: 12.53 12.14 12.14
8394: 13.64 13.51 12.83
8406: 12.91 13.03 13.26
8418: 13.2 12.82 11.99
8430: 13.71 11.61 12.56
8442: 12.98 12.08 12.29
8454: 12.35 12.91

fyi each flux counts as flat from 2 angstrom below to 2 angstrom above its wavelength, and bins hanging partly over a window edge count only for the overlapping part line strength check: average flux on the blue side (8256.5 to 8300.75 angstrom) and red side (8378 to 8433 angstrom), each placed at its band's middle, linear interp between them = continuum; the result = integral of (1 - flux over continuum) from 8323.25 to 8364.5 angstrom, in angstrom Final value 1.1 angstrom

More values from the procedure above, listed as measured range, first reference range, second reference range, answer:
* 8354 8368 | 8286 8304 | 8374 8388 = 0.0 angstrom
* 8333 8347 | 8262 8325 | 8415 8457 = 0.3 angstrom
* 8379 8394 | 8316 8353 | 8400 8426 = 0.4 angstrom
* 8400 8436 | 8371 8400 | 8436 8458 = -0.4 angstrom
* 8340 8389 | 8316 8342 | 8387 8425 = 0.5 angstrom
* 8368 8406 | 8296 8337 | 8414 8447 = -0.7 angstrom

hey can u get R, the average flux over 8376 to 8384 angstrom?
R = 12.5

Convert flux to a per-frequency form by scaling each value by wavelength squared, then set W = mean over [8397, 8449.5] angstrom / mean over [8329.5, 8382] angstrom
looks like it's 1.02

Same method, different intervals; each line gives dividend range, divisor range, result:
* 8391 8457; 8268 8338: 1.04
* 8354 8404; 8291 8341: 1.03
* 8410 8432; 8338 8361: 1.05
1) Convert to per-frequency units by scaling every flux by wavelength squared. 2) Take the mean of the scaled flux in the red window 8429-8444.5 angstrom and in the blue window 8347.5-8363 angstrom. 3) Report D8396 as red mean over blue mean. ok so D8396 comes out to 1.0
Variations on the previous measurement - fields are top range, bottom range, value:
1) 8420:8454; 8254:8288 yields 1.00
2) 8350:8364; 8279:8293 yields 1.03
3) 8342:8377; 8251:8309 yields 1.00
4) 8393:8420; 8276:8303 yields 1.07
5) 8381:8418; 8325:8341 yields 1.04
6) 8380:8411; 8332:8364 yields 1.03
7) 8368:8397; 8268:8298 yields 1.03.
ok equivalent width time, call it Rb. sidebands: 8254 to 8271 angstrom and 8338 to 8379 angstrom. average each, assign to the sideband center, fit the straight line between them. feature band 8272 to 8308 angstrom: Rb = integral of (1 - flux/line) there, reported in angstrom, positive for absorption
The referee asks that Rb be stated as 1.8 angstrom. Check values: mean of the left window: 13.6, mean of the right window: 12.7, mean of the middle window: 12.7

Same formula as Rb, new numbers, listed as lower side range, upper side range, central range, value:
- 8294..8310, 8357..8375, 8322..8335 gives 0.3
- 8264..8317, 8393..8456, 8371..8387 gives 0.1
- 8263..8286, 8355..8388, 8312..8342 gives 0.3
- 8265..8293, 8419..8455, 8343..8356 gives 0.0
